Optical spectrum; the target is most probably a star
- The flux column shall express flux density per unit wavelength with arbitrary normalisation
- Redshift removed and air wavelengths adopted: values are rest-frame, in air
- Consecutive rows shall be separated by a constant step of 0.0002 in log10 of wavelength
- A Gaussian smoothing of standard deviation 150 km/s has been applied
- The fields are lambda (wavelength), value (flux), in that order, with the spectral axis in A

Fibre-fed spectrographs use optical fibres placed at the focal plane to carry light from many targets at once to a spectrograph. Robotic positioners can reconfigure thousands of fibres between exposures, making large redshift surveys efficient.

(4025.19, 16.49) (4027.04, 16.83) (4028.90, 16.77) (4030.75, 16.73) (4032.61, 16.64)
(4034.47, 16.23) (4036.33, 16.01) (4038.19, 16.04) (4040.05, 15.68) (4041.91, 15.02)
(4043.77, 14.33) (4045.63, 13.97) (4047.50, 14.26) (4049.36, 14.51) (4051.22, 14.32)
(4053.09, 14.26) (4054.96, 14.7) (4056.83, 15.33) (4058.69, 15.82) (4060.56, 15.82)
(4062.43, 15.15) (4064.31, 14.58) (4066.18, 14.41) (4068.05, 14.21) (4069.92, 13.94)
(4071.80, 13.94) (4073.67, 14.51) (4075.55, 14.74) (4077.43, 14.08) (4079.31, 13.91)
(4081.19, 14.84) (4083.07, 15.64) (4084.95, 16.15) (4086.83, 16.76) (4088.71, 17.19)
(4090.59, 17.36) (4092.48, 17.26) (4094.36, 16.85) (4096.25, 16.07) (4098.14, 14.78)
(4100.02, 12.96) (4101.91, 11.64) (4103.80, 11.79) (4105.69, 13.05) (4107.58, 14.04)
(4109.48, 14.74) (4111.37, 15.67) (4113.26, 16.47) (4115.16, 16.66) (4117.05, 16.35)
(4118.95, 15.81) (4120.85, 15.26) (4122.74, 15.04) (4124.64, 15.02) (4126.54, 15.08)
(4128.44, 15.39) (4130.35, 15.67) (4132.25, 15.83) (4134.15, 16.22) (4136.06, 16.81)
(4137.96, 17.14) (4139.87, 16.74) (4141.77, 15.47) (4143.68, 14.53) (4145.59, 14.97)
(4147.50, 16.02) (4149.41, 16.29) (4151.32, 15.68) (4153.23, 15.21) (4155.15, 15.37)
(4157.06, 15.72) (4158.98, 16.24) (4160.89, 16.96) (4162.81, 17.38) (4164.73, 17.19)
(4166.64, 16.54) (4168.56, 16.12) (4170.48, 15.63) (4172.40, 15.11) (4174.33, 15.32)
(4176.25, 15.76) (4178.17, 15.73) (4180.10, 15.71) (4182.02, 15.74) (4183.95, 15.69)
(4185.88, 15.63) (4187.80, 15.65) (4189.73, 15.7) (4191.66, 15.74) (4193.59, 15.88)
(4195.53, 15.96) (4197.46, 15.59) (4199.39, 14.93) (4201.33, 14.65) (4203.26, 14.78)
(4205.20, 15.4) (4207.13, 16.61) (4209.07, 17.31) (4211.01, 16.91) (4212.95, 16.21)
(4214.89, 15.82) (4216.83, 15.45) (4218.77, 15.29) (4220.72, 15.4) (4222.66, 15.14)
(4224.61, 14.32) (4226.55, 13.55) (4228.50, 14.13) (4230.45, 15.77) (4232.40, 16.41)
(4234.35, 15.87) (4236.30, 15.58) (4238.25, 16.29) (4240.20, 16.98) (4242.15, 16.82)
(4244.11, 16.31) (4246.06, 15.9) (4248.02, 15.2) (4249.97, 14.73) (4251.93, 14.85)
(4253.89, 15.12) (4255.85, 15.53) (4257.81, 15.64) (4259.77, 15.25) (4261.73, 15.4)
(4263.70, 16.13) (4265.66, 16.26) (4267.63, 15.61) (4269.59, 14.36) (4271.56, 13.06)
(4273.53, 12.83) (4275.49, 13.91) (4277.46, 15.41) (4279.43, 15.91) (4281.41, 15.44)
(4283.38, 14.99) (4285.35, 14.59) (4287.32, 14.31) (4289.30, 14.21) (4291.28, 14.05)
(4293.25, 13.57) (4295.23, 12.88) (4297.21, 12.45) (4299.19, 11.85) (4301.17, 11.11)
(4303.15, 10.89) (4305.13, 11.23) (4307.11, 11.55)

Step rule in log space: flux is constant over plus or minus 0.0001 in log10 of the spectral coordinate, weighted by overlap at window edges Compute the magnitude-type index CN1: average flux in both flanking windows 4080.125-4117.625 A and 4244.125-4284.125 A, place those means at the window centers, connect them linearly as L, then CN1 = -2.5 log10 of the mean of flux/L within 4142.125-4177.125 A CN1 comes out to -0.05 mag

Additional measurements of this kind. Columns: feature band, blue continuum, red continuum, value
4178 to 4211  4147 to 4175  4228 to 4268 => 0.01 mag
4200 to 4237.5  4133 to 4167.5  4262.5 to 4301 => -0.03 mag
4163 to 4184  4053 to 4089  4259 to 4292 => -0.07 mag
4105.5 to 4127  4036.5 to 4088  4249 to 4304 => -0.04 mag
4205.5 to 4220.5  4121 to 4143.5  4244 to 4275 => -0.06 mag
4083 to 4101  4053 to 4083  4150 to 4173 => -0.08 mag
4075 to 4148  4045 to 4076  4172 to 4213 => -0.02 mag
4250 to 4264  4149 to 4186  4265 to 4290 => -0.03 mag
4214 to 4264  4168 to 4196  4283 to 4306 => -0.09 mag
